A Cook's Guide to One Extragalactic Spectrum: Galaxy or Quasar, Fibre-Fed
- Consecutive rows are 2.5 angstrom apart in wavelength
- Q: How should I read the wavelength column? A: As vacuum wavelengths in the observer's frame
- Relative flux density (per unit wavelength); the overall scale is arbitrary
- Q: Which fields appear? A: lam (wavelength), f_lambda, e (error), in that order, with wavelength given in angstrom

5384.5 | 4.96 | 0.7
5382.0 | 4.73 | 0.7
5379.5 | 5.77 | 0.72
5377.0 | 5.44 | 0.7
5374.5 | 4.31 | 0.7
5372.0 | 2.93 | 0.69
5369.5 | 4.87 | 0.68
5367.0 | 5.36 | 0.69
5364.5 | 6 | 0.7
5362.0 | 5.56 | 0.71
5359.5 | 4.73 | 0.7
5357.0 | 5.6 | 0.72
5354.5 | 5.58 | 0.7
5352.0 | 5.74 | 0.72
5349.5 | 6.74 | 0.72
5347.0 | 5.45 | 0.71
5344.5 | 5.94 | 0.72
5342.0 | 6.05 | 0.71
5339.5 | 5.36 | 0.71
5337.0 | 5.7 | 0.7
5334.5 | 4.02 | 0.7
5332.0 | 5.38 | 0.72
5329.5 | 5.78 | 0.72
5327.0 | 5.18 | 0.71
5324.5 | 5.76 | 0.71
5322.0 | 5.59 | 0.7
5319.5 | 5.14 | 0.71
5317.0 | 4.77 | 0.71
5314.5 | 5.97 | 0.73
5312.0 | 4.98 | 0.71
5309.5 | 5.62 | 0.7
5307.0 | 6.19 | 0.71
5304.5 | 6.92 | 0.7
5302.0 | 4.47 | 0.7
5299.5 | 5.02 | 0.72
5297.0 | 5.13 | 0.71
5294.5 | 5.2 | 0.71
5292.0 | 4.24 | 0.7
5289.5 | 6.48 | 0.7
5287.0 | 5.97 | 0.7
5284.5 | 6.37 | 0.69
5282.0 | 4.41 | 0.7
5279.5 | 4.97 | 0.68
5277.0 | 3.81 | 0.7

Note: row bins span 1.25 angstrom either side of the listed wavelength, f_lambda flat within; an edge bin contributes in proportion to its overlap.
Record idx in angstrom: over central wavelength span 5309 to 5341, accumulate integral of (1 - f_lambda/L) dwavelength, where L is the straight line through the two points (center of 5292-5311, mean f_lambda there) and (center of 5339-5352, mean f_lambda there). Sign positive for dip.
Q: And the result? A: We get 2.0 angstrom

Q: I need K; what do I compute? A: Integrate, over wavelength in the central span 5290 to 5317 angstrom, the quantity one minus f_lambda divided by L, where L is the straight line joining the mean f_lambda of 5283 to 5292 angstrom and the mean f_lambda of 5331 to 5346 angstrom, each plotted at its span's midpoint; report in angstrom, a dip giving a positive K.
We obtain 1.83 angstrom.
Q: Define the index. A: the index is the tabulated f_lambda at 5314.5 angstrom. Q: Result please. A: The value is 5.97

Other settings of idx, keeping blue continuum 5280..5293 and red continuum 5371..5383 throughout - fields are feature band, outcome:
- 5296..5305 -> 0.2 angstrom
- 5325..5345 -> -1.5 angstrom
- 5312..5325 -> -0.5 angstrom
